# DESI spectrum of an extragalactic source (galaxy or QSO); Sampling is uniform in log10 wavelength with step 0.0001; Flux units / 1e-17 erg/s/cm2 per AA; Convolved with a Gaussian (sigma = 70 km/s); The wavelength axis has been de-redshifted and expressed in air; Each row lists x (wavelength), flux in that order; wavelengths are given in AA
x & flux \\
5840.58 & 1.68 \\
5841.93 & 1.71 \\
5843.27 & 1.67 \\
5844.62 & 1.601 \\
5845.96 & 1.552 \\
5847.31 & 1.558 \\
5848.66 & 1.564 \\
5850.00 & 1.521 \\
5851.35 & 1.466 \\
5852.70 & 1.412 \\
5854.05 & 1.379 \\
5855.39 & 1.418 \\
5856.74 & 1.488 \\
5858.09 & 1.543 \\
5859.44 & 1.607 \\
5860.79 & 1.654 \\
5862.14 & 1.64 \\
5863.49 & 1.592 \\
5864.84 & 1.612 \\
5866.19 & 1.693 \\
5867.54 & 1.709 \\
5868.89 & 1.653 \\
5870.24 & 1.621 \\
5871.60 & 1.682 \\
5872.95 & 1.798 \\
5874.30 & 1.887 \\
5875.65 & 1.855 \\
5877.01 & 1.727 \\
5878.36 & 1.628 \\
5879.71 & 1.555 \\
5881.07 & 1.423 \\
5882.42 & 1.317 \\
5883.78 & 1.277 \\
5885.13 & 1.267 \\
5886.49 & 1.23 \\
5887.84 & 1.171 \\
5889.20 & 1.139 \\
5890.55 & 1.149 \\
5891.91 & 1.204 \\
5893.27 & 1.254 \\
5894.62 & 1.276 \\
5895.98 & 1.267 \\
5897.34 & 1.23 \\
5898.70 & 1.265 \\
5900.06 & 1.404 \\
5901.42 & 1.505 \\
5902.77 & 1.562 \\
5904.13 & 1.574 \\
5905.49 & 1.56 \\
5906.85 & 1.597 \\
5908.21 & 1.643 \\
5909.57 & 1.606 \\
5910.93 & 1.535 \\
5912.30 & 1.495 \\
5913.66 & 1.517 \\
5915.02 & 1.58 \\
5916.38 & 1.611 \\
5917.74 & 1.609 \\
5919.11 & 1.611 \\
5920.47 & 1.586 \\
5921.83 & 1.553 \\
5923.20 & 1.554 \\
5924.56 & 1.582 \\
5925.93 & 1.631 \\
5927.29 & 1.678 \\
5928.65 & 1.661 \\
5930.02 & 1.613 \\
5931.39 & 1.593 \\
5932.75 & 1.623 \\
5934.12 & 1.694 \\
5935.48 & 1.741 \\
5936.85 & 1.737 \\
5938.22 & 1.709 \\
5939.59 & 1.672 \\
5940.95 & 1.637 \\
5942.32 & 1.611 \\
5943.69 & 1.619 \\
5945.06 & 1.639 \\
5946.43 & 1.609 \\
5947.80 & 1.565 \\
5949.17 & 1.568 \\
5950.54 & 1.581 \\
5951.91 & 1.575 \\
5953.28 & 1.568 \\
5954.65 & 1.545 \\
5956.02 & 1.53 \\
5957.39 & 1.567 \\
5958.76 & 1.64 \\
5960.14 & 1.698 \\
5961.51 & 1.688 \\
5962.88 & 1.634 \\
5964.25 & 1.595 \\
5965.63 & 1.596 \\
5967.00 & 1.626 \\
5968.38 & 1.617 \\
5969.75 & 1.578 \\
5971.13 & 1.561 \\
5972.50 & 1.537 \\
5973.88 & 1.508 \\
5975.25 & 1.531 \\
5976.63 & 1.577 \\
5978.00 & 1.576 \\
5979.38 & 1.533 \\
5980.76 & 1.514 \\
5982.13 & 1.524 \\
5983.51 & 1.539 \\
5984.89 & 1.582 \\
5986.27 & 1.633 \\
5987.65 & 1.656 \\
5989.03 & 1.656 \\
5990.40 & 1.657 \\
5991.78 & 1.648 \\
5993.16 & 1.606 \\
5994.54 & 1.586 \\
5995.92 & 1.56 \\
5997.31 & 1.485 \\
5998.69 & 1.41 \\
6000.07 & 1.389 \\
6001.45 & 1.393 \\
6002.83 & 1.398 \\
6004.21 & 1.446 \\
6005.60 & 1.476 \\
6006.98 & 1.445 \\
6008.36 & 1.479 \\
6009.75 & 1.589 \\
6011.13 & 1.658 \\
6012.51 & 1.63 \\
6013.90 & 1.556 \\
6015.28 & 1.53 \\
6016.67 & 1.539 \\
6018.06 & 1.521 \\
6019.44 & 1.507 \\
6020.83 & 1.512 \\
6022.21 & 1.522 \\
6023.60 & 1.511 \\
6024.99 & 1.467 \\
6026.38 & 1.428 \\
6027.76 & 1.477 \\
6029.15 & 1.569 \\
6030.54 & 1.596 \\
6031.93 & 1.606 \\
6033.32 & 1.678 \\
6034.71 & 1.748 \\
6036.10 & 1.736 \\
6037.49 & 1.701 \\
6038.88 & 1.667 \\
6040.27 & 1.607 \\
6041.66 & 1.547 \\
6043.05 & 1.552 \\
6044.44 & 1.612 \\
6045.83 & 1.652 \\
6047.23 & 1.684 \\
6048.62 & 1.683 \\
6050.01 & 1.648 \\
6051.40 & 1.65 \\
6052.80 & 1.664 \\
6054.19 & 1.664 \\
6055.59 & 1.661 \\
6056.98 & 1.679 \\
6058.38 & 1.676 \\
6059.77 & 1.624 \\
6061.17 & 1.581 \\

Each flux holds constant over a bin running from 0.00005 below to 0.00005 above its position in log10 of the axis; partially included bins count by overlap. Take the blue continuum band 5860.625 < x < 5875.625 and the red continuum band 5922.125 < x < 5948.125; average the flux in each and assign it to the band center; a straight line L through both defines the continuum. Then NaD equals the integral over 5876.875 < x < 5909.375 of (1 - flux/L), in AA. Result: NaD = 5.67 AA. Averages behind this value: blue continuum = 1.69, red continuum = 1.64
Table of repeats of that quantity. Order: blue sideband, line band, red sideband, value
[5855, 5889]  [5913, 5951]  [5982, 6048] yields -1.5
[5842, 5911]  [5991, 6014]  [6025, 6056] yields 1.2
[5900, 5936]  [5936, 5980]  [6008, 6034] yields -0.7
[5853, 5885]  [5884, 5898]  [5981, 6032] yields 3.2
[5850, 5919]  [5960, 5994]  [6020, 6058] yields -0.6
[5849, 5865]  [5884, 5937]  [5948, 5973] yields 2.6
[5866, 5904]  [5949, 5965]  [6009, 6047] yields -0.9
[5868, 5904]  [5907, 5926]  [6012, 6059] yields -1.4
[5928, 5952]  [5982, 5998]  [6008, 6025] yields -0.2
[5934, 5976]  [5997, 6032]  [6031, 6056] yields 2.9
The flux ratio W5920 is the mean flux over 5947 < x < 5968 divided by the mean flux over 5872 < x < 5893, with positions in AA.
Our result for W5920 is 1.1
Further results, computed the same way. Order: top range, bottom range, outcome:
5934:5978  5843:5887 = 1.03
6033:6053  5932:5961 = 1.02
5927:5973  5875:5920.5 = 1.12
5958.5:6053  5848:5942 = 1.03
